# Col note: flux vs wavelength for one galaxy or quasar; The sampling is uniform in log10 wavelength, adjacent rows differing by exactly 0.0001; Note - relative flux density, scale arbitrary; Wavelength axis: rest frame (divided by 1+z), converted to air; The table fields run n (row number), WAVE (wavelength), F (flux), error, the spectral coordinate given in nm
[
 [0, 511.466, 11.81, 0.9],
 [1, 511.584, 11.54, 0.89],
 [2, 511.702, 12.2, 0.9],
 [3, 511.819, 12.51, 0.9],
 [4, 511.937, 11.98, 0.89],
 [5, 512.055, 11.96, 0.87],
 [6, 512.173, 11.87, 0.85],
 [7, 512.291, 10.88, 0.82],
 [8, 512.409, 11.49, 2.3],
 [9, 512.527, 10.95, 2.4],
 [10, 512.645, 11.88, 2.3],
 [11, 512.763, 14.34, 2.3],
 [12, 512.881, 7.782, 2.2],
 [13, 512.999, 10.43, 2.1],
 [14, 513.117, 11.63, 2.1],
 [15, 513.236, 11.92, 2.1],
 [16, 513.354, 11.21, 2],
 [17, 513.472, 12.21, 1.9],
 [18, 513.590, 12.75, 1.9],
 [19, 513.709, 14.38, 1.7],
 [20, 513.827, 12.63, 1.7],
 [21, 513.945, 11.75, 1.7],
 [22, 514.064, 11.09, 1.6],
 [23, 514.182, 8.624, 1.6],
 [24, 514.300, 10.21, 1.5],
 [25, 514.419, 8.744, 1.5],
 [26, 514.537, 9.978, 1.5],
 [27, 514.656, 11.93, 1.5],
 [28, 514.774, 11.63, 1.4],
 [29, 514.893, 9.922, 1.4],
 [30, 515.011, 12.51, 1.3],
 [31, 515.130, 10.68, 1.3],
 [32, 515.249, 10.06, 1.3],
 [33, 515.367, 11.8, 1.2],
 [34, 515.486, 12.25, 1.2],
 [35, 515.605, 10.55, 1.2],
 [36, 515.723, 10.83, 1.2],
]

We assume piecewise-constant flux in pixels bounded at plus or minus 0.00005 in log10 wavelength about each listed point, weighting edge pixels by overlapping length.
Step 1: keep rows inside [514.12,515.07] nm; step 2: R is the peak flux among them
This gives 12.51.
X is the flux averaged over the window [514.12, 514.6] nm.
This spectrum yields 9.42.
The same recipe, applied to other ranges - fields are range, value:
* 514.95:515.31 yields 11.1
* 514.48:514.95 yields 10.9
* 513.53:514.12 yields 12.5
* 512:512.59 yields 11.4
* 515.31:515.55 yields 12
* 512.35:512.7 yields 11.4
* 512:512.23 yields 11.9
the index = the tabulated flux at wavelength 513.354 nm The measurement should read 11.21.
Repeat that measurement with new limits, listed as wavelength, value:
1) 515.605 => 10.55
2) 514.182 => 8.624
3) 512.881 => 7.782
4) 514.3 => 10.21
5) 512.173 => 11.87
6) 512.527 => 10.95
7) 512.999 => 10.43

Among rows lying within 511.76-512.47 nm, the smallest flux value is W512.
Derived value 10.88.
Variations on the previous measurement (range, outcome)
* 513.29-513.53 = 11.21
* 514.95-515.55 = 10.06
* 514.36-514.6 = 8.744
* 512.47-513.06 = 7.782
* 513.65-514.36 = 8.624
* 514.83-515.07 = 9.922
